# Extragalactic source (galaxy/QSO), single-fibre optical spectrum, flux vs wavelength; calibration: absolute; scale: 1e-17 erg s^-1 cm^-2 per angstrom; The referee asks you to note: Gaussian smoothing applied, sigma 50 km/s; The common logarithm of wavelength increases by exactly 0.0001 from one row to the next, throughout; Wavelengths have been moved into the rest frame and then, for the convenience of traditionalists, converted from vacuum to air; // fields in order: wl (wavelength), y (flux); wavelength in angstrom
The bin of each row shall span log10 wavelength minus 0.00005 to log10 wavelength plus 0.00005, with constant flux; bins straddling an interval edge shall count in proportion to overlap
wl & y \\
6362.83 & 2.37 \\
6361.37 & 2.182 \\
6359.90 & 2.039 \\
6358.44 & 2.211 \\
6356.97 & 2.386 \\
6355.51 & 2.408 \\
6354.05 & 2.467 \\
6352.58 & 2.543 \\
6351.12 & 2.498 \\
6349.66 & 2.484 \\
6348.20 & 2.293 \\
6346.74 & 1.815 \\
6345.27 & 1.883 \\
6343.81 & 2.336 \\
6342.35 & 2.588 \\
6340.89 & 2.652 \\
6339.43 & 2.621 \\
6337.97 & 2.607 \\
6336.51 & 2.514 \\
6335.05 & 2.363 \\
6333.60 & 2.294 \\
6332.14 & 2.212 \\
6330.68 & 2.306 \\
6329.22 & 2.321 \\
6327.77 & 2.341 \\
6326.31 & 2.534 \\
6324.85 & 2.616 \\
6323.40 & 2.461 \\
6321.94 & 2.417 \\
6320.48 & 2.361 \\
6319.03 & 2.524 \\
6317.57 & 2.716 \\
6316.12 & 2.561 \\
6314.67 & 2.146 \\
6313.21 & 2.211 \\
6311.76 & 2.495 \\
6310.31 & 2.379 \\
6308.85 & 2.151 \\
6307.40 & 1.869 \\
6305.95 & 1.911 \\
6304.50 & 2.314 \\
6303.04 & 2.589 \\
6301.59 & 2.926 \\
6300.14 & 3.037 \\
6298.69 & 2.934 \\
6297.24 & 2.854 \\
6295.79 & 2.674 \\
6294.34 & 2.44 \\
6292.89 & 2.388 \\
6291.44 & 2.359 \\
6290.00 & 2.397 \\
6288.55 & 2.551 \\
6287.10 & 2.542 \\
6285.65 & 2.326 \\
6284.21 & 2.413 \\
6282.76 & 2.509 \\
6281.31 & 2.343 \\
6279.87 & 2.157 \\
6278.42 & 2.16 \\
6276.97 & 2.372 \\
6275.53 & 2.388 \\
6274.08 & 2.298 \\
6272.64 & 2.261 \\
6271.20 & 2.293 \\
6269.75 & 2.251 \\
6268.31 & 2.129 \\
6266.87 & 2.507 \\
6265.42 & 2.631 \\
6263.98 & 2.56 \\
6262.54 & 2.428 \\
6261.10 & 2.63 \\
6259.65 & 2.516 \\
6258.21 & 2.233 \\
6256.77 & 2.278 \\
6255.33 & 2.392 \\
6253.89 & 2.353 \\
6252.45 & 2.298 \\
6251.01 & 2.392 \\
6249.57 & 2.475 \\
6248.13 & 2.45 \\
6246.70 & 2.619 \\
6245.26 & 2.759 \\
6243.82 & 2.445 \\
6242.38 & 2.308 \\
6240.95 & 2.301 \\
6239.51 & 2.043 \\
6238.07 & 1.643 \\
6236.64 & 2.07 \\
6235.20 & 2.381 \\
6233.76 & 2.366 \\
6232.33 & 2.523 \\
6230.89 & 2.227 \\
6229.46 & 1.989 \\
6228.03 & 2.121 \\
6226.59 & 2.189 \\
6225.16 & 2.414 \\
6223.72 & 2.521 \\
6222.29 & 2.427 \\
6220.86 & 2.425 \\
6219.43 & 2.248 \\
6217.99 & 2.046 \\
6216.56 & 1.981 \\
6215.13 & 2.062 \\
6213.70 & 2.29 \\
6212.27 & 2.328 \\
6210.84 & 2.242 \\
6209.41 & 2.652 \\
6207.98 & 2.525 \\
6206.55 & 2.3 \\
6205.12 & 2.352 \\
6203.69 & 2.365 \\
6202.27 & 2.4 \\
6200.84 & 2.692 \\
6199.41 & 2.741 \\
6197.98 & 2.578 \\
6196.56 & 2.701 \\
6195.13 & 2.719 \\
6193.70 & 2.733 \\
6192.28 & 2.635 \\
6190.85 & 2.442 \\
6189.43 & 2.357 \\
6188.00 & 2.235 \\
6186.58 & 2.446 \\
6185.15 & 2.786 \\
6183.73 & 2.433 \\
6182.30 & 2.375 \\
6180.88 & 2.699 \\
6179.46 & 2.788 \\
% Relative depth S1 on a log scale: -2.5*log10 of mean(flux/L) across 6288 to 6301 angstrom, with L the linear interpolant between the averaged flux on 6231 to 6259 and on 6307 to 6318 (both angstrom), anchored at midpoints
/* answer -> -0.14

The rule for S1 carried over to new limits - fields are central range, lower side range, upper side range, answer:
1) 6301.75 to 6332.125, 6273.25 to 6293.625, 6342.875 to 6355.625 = -0.015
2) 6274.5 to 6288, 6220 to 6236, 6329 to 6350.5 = -0.009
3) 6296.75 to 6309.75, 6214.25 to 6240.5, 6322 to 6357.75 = -0.075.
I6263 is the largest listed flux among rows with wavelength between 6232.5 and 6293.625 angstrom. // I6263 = 2.759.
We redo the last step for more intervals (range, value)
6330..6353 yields 2.652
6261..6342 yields 3.037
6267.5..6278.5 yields 2.388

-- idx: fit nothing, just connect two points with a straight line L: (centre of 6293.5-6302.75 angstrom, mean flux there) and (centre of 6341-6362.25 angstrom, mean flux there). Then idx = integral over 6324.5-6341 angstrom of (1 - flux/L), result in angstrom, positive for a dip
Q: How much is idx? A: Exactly 0.3 angstrom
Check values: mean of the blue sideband 2.8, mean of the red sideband 2.31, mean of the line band 2.44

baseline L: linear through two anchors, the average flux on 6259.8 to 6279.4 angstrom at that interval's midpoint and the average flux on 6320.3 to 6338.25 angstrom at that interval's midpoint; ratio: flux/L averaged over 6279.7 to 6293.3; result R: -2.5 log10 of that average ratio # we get -0.01 mag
